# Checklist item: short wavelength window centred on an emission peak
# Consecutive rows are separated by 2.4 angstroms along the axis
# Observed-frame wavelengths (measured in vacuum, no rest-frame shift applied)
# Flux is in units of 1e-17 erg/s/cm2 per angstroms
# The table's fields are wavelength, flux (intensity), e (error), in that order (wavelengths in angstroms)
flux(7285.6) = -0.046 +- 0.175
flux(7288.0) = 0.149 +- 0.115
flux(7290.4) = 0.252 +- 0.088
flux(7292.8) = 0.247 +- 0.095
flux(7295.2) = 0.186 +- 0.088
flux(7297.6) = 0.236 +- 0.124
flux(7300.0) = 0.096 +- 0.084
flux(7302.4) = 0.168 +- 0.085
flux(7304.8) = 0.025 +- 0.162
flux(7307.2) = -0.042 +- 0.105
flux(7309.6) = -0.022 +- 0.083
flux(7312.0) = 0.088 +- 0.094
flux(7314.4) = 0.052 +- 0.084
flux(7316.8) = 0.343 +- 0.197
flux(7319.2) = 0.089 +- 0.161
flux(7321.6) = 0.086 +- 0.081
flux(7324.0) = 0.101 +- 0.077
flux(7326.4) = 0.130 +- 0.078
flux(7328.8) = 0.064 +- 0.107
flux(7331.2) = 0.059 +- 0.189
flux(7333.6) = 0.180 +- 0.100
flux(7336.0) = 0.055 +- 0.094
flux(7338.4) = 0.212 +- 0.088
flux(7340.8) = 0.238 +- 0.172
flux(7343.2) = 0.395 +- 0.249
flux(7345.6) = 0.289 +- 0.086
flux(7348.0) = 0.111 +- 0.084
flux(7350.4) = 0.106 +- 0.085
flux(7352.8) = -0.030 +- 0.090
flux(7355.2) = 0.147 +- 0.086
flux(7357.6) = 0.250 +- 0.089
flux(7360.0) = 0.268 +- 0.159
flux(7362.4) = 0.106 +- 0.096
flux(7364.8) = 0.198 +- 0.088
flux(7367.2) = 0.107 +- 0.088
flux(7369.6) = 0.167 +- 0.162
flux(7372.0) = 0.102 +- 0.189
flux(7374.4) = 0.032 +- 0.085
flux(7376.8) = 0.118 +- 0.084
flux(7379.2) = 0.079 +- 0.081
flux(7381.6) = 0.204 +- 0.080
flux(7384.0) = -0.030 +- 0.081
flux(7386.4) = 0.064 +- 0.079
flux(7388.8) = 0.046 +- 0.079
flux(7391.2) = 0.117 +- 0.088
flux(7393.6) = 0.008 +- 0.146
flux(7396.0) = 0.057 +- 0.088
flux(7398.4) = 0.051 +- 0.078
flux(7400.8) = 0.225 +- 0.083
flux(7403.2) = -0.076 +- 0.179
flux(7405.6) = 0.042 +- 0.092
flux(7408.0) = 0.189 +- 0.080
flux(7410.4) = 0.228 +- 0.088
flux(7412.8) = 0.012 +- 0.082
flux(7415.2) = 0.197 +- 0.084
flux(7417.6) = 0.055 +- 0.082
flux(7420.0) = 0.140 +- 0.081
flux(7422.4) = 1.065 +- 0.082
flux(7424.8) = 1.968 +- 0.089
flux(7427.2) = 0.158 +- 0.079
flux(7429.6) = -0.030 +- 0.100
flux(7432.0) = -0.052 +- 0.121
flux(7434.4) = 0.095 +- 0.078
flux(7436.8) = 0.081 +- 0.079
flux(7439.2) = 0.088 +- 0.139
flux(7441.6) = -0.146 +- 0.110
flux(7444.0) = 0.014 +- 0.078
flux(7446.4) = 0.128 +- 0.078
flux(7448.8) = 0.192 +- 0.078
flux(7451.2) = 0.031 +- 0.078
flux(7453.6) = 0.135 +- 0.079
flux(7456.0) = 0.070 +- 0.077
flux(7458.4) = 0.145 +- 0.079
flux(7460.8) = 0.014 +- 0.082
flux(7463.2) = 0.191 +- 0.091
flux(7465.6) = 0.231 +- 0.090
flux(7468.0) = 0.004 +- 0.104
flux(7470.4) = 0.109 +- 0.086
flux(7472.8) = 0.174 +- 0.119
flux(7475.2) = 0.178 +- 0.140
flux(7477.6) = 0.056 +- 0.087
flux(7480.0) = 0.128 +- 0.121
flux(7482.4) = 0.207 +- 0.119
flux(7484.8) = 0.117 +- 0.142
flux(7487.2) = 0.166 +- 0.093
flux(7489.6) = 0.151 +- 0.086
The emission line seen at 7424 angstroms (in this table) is H-alpha 6563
